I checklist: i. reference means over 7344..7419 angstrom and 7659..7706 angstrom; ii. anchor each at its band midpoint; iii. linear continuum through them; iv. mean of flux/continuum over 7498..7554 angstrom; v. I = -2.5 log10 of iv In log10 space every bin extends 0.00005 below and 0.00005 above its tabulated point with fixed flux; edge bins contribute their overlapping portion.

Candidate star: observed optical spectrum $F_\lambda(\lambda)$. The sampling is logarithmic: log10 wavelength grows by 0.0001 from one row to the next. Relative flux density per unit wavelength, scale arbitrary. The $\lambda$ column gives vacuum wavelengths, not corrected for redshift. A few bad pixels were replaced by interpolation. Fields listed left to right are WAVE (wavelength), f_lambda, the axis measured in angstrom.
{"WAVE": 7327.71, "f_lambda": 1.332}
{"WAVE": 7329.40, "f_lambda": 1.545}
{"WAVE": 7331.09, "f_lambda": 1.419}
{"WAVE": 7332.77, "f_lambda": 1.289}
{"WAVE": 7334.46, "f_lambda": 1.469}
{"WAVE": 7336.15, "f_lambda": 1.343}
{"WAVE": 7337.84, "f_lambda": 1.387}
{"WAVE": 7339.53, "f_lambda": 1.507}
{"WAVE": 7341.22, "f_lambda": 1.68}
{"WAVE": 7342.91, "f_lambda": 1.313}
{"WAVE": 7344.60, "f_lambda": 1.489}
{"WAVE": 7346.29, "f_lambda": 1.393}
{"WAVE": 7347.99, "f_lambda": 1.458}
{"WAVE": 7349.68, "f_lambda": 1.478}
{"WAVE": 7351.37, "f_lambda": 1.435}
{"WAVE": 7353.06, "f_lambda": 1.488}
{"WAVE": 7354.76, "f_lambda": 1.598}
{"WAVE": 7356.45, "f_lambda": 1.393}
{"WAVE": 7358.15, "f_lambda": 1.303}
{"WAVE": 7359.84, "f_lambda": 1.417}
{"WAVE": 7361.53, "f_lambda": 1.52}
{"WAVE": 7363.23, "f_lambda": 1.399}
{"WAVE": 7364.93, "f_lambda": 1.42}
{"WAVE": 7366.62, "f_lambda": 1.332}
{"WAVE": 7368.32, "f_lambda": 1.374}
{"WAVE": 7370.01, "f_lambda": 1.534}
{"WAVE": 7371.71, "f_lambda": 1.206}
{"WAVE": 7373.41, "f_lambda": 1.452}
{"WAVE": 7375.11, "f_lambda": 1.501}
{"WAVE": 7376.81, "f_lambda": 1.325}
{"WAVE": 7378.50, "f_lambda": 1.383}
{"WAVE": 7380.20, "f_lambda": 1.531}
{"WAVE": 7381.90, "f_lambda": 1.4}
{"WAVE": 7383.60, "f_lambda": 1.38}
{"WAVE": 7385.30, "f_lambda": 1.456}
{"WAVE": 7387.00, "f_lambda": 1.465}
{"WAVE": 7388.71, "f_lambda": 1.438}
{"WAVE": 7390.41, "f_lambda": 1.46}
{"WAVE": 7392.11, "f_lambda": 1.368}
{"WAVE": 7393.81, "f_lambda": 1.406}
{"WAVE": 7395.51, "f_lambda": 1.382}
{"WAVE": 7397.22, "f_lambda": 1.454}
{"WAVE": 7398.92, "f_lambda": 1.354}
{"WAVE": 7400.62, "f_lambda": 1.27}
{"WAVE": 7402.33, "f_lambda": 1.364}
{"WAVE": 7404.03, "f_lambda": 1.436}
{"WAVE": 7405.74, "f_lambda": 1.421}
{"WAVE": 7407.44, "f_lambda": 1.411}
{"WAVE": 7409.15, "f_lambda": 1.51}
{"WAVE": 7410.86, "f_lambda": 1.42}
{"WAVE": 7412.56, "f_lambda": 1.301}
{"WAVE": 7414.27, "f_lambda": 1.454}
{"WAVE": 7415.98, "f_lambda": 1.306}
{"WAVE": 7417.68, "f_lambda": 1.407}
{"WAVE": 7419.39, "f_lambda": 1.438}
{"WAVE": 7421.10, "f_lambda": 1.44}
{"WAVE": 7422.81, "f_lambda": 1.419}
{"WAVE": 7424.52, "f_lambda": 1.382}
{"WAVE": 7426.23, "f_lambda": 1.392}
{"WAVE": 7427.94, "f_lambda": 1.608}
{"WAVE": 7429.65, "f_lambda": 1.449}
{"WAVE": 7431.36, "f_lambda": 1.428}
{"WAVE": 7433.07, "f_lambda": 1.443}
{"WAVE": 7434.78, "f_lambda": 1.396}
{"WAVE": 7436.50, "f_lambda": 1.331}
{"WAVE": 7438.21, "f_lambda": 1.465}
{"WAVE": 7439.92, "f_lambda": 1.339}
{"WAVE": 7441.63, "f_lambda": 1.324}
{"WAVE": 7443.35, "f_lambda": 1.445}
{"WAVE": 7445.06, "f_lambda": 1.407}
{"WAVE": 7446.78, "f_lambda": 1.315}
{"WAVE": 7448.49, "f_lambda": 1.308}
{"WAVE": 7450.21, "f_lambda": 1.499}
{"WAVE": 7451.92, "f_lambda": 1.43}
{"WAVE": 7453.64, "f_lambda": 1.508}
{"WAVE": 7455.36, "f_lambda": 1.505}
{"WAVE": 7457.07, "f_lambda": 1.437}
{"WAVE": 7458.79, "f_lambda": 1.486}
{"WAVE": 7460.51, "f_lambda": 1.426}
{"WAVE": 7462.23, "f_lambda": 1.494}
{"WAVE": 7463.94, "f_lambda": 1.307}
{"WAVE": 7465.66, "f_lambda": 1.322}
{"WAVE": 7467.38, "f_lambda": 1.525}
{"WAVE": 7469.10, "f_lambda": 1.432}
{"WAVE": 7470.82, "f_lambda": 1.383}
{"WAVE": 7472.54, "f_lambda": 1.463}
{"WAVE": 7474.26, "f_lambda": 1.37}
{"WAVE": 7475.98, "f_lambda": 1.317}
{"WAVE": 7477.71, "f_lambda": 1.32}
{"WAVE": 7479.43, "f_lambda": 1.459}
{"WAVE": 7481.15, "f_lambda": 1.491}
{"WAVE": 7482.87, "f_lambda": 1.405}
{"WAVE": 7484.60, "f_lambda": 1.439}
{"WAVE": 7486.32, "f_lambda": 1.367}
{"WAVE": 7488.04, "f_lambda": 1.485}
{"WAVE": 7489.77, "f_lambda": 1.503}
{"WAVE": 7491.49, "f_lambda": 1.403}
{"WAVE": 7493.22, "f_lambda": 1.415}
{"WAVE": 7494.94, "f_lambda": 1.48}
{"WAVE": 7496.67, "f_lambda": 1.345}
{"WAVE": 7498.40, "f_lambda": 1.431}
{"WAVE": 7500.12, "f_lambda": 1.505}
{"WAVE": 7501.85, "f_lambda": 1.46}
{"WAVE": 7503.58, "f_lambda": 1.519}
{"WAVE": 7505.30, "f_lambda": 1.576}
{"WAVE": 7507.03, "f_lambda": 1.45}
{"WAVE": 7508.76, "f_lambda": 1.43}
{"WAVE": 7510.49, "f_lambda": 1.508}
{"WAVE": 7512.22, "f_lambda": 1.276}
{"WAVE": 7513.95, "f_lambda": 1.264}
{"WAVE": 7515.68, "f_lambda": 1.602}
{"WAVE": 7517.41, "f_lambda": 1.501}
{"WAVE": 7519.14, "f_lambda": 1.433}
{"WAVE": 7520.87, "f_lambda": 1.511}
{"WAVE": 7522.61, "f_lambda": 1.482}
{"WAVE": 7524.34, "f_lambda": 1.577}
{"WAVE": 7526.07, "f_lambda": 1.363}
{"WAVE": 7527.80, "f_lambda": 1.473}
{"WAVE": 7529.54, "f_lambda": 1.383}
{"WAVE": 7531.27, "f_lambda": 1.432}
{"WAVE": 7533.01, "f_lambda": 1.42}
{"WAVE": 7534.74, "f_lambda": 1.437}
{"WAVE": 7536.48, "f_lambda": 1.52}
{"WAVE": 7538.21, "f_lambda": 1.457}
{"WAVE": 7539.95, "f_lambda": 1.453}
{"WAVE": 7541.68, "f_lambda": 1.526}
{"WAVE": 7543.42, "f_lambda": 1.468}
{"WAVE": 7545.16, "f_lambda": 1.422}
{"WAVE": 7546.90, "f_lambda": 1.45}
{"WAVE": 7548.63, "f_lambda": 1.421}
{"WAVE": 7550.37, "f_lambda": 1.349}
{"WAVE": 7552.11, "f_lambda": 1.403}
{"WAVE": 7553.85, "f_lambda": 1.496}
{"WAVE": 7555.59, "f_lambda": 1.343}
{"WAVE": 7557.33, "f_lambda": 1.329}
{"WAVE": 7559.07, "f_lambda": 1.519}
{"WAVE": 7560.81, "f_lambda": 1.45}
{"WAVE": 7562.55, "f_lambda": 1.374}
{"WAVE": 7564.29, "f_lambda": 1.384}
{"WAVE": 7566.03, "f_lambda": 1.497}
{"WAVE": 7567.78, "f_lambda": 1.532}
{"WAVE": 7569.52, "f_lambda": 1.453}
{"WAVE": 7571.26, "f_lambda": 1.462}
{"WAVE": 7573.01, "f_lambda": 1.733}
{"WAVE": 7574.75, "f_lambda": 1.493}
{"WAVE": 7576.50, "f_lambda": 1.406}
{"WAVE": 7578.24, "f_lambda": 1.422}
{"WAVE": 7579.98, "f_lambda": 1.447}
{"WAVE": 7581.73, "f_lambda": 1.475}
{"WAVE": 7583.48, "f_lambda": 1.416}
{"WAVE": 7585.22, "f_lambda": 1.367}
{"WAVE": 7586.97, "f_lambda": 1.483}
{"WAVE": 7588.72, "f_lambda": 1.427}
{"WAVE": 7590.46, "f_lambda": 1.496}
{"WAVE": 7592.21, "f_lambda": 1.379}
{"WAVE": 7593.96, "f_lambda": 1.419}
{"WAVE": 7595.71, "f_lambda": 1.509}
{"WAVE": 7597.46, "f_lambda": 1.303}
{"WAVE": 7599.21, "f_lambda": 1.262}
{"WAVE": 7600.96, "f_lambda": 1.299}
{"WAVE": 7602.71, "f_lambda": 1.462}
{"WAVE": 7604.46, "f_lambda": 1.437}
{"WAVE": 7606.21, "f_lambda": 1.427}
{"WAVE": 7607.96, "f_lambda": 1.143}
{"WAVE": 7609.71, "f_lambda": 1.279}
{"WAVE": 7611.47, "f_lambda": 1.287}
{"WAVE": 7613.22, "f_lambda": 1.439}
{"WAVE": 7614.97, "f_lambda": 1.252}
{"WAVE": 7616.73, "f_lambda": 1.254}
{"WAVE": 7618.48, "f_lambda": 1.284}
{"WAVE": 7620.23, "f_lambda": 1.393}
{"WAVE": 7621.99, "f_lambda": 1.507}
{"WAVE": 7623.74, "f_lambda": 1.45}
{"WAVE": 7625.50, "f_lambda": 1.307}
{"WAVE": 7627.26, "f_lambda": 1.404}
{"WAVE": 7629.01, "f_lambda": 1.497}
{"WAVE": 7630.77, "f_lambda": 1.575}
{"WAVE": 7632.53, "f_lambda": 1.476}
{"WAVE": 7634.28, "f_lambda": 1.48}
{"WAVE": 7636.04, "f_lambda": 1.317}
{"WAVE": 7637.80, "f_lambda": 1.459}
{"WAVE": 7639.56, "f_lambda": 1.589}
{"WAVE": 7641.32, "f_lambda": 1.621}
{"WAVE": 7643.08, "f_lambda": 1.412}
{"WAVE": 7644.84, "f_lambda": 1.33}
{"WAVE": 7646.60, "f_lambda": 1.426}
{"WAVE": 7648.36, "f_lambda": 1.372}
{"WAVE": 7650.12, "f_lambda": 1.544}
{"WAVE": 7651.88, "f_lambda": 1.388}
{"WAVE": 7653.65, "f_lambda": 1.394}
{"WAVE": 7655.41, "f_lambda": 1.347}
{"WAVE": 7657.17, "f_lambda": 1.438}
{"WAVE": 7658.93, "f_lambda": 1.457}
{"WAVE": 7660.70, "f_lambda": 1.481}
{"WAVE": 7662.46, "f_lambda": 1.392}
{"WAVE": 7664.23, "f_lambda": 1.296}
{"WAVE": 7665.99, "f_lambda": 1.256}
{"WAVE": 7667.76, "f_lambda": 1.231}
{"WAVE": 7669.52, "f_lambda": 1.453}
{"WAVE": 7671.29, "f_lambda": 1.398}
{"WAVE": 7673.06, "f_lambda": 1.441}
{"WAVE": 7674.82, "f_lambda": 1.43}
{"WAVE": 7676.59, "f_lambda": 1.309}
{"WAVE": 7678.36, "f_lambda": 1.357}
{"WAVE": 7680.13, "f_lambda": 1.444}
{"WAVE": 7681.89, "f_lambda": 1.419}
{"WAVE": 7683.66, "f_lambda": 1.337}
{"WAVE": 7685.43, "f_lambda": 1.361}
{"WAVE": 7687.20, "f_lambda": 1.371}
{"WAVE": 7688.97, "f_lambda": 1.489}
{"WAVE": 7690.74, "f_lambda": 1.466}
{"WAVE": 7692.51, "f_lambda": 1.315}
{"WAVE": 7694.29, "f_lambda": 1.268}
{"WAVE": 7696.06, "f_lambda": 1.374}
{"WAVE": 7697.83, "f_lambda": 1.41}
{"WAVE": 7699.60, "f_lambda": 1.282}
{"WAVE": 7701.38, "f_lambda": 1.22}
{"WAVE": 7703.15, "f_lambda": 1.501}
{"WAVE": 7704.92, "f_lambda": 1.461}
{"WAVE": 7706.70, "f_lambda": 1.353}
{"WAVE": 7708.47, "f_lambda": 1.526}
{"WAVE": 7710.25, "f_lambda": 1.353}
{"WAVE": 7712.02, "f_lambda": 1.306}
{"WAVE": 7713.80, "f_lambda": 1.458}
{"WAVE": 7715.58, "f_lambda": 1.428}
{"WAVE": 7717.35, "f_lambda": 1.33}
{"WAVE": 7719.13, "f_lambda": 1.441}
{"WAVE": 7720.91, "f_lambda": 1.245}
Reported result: -0.044 mag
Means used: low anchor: 1.42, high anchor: 1.38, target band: 1.45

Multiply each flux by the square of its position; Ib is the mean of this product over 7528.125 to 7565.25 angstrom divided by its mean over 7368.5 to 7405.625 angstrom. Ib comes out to 1.06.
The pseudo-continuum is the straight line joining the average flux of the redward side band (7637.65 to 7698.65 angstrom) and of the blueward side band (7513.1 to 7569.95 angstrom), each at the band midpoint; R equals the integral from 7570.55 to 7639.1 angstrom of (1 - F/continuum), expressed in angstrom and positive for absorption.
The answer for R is 0.7 angstrom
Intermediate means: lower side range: 1.45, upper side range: 1.4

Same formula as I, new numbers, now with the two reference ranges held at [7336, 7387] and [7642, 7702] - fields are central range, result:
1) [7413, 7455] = 0.00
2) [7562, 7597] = -0.05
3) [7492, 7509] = -0.04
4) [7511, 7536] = -0.03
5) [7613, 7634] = -0.01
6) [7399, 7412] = 0.02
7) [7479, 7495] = -0.02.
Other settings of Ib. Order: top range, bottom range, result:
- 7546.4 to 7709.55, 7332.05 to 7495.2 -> 1.05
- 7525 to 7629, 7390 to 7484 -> 1.04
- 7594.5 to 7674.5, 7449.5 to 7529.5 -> 1.01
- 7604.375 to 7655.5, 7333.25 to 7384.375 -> 1.06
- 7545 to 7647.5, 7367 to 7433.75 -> 1.06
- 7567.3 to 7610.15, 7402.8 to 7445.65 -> 1.05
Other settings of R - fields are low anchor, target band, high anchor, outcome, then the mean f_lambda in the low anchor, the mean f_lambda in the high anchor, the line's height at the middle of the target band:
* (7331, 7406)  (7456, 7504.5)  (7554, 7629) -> -0.5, 1.42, 1.41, 1.41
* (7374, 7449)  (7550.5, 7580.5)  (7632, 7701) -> -1.1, 1.41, 1.4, 1.4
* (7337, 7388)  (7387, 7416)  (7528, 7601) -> 0.7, 1.43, 1.44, 1.43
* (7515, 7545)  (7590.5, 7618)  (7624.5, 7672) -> 1.8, 1.47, 1.42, 1.44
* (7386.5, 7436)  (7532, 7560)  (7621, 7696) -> -0.5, 1.41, 1.41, 1.41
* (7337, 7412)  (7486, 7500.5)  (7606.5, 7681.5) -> -0.3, 1.42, 1.4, 1.41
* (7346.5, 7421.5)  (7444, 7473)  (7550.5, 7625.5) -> -0.3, 1.42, 1.41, 1.41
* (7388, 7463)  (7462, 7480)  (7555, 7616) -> 0.2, 1.42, 1.41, 1.41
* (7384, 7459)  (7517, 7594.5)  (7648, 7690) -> -2.7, 1.41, 1.39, 1.4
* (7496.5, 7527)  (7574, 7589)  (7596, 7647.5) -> -0.2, 1.46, 1.39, 1.42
